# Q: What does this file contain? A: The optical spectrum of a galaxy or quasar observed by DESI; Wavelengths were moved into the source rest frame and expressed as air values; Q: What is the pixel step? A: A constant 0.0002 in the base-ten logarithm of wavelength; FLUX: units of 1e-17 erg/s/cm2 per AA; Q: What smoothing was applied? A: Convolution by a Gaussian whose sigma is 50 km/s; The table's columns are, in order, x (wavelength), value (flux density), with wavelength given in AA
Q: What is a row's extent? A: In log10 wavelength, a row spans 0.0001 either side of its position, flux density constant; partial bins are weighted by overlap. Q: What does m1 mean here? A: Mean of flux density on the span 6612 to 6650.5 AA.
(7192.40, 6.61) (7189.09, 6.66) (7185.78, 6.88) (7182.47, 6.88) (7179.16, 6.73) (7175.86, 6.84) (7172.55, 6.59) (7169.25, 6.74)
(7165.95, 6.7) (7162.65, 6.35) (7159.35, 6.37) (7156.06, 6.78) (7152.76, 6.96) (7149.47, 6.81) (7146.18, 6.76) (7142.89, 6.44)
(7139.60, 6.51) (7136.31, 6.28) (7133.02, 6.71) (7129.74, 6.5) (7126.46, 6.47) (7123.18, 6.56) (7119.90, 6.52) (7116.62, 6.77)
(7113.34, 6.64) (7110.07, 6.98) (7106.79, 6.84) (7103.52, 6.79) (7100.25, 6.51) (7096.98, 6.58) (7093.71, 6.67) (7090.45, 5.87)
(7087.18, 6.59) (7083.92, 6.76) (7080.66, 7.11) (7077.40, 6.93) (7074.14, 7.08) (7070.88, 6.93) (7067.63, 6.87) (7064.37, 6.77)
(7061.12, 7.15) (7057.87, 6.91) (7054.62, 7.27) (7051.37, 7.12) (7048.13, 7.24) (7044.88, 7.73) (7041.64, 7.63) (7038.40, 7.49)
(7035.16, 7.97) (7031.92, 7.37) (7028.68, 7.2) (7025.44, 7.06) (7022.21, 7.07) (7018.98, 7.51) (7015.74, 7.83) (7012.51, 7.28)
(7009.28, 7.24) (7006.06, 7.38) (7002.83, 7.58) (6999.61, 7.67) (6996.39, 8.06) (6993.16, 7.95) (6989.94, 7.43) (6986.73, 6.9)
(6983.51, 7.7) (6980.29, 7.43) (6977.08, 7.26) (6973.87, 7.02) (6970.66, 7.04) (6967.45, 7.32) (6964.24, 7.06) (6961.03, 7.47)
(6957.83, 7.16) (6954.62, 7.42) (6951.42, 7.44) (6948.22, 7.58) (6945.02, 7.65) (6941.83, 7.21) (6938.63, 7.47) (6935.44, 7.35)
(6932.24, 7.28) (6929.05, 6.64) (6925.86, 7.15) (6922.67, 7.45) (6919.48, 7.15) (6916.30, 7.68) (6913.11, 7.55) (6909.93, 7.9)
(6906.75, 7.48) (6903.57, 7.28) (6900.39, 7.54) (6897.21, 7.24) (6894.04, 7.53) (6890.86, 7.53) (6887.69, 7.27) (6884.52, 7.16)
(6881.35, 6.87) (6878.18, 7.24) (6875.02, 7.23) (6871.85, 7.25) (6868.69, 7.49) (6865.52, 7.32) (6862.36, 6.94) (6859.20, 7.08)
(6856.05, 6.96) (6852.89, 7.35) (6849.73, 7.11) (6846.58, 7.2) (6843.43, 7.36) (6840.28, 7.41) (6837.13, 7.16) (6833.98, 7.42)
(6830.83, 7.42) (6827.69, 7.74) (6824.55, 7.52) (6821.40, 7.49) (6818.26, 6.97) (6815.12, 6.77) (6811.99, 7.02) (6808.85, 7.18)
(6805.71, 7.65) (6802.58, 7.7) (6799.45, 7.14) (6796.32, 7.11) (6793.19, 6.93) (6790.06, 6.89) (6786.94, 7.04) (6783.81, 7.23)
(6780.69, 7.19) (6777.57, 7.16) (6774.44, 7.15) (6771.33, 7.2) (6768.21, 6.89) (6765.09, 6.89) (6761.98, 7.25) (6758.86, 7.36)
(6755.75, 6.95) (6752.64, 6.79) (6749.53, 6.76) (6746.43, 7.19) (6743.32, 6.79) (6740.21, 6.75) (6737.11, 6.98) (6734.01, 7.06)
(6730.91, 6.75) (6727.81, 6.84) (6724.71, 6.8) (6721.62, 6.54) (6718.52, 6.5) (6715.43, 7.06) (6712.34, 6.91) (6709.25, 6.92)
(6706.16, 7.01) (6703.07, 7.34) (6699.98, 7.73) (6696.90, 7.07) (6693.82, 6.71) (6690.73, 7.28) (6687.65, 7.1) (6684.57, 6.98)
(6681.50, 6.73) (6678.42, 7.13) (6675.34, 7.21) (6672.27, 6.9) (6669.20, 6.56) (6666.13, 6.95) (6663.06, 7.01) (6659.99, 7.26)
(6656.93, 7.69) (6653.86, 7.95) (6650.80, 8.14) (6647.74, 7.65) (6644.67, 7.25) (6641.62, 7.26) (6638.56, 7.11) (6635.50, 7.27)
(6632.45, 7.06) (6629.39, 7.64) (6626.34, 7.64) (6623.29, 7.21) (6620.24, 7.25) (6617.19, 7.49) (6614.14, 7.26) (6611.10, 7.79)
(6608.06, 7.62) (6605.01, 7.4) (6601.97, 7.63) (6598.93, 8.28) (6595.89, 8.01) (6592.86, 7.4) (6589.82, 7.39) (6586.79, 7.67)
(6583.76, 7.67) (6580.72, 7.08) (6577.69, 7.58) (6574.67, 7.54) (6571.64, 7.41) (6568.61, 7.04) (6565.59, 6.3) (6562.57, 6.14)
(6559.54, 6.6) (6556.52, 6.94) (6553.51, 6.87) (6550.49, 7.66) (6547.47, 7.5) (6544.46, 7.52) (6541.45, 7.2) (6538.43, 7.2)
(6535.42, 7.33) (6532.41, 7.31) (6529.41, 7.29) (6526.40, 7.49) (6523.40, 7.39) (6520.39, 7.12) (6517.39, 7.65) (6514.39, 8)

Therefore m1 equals 7.37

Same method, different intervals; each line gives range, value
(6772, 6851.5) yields 7.24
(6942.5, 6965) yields 7.4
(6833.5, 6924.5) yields 7.31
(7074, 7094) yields 6.69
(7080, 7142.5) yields 6.6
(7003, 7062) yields 7.37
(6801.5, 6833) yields 7.34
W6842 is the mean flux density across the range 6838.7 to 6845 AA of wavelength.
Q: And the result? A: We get 7.39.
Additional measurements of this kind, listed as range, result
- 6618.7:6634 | 7.36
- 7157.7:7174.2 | 6.55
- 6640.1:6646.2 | 7.27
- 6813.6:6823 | 7.07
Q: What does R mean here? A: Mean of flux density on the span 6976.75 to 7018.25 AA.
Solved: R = 7.52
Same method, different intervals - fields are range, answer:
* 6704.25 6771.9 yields 6.92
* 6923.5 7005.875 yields 7.37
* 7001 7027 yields 7.37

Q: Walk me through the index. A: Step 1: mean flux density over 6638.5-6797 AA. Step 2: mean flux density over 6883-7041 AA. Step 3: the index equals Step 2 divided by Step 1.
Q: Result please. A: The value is 1.0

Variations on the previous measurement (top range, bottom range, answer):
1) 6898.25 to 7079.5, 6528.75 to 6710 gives 1.01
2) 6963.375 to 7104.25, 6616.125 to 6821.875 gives 1.01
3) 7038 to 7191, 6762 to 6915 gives 0.94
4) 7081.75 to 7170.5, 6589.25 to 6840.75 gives 0.92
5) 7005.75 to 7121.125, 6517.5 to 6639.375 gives 0.96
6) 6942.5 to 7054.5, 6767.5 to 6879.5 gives 1.03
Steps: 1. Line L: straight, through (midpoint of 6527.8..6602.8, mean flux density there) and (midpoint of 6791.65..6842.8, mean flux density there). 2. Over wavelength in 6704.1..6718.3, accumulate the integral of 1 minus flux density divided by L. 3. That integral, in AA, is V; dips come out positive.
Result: 0.7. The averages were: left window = 7.3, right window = 7.29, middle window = 6.94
